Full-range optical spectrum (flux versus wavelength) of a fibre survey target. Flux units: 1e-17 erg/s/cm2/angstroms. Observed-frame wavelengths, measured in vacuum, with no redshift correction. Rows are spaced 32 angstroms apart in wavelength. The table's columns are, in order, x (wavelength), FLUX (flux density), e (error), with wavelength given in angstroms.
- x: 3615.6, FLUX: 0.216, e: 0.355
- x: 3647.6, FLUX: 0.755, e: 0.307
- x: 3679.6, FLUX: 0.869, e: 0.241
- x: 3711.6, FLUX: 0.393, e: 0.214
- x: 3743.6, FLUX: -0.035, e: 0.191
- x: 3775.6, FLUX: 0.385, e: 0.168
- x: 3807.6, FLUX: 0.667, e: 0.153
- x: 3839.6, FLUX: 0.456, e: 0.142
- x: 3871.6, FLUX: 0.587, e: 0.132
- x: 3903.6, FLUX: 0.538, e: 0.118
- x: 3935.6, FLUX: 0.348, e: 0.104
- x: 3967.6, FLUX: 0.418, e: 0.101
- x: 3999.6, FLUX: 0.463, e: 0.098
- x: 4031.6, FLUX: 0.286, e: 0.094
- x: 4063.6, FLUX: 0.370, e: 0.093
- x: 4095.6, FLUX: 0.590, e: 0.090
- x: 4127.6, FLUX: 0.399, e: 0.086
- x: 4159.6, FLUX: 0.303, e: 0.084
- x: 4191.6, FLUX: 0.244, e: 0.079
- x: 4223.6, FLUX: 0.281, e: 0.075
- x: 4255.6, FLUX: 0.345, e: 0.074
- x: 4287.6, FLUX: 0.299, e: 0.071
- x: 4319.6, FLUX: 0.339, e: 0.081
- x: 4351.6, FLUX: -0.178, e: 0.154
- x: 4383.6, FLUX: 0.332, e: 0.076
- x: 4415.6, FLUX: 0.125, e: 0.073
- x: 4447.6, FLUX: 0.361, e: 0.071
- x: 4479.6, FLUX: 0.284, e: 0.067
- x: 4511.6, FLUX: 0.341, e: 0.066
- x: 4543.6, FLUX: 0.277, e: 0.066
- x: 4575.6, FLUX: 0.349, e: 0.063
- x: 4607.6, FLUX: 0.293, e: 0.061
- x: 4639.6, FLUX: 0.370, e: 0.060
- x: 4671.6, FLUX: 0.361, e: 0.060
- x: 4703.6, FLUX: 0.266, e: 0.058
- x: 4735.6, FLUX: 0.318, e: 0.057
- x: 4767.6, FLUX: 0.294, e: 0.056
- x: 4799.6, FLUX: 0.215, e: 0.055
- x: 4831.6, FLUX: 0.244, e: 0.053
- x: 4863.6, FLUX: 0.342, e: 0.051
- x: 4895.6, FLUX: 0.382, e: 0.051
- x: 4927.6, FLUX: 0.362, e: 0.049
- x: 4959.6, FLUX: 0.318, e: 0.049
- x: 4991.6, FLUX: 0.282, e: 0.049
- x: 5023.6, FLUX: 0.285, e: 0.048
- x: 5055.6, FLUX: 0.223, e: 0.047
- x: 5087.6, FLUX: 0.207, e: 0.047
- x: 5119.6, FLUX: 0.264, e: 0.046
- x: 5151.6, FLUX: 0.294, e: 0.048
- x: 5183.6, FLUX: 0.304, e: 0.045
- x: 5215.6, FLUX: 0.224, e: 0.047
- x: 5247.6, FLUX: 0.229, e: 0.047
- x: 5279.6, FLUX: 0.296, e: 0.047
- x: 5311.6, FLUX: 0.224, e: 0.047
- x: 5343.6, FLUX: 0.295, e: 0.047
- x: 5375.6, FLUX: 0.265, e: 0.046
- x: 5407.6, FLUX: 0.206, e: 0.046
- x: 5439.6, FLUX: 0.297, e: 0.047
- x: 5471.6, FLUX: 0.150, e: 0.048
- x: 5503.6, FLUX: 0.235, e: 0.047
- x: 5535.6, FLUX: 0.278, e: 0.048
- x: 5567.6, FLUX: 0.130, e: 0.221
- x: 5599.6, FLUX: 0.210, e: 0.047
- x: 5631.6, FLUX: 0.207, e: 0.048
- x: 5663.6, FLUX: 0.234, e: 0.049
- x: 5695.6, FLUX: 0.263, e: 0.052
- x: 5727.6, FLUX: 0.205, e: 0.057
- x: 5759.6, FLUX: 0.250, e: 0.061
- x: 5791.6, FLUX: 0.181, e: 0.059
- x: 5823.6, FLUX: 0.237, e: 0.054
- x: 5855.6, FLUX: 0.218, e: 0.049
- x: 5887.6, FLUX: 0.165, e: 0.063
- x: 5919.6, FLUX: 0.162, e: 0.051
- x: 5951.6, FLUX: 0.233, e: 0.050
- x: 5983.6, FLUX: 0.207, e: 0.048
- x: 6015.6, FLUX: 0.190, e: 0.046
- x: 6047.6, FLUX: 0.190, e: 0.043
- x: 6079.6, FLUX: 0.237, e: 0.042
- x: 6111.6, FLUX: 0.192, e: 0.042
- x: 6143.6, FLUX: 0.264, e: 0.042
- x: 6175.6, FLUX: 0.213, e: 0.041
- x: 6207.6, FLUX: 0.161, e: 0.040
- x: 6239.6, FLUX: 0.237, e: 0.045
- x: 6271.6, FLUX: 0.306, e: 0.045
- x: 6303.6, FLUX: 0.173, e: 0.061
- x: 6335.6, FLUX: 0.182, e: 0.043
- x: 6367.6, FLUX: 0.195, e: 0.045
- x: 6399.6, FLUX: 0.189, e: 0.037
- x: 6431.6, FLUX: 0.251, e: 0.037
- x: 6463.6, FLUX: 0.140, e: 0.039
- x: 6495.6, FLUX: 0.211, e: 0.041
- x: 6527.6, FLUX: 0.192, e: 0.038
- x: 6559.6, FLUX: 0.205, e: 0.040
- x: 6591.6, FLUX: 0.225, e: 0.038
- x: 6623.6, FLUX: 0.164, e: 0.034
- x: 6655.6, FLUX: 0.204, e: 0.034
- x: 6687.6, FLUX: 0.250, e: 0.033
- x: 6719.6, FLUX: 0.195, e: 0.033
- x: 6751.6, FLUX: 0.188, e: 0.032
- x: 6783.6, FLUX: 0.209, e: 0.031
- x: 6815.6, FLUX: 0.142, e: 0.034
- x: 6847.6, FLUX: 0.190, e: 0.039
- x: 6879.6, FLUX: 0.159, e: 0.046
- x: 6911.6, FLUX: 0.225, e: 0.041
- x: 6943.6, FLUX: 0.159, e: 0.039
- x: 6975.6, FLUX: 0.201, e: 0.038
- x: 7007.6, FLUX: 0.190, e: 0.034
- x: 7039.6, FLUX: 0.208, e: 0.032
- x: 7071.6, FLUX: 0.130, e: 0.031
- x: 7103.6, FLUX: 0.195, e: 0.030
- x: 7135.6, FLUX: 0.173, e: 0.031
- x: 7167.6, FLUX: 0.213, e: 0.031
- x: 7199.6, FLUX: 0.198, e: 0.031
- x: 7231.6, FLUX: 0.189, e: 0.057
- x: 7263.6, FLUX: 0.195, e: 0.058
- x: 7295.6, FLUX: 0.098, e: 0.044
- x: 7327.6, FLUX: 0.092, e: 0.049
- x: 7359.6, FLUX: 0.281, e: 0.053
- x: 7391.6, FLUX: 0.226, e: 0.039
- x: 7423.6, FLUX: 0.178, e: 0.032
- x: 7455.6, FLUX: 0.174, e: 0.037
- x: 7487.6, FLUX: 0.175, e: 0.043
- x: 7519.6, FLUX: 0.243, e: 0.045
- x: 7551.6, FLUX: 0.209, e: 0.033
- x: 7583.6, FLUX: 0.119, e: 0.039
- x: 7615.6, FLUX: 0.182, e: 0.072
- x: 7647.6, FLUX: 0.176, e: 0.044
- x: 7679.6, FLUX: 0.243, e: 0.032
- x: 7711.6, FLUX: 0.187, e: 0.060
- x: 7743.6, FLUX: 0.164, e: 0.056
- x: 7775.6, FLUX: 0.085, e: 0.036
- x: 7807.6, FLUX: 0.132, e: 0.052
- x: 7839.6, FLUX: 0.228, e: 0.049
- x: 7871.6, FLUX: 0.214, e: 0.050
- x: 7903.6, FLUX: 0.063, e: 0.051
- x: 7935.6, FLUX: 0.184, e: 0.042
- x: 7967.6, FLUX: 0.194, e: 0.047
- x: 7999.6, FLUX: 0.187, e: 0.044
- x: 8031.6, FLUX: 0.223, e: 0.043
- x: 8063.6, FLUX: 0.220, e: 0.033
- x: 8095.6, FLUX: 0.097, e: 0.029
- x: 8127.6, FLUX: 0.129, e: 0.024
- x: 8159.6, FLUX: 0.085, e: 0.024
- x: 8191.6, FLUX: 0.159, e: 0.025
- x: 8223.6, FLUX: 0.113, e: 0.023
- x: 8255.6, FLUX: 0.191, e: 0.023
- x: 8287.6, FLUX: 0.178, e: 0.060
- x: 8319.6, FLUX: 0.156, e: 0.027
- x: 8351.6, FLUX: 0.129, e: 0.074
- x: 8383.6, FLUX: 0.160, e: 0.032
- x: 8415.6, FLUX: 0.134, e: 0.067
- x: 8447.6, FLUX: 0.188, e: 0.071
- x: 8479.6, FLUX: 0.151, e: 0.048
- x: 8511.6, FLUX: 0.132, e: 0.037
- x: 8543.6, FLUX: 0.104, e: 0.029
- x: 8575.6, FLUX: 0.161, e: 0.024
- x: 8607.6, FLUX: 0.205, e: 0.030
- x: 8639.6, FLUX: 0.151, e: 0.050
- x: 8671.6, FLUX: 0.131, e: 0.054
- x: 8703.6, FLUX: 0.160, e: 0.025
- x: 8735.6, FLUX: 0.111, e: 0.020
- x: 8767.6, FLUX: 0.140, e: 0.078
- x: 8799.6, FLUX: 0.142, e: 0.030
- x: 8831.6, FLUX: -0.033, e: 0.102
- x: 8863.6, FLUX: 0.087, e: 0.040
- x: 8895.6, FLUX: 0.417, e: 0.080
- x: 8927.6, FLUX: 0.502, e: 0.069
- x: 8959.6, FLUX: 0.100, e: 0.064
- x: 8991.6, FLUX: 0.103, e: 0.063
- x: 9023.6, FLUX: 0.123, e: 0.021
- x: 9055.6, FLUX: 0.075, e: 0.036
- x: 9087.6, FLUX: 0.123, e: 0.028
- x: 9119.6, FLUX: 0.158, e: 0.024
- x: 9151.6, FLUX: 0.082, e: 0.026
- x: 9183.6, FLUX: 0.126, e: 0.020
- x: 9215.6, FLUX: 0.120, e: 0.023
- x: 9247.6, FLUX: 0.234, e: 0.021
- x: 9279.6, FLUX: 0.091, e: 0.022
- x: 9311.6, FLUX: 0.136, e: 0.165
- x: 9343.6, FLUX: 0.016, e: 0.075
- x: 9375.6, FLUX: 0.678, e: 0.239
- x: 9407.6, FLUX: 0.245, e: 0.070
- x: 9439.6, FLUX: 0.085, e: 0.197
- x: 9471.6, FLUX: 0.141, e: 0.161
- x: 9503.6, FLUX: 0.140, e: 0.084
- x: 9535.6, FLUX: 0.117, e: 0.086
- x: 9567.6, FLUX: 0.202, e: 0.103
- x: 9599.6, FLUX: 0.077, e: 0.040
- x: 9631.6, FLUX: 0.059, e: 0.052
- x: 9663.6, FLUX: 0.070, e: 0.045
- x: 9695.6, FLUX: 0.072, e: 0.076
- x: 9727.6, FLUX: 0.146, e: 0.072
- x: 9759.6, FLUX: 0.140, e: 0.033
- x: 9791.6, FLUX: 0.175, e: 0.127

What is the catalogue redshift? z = 1.390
